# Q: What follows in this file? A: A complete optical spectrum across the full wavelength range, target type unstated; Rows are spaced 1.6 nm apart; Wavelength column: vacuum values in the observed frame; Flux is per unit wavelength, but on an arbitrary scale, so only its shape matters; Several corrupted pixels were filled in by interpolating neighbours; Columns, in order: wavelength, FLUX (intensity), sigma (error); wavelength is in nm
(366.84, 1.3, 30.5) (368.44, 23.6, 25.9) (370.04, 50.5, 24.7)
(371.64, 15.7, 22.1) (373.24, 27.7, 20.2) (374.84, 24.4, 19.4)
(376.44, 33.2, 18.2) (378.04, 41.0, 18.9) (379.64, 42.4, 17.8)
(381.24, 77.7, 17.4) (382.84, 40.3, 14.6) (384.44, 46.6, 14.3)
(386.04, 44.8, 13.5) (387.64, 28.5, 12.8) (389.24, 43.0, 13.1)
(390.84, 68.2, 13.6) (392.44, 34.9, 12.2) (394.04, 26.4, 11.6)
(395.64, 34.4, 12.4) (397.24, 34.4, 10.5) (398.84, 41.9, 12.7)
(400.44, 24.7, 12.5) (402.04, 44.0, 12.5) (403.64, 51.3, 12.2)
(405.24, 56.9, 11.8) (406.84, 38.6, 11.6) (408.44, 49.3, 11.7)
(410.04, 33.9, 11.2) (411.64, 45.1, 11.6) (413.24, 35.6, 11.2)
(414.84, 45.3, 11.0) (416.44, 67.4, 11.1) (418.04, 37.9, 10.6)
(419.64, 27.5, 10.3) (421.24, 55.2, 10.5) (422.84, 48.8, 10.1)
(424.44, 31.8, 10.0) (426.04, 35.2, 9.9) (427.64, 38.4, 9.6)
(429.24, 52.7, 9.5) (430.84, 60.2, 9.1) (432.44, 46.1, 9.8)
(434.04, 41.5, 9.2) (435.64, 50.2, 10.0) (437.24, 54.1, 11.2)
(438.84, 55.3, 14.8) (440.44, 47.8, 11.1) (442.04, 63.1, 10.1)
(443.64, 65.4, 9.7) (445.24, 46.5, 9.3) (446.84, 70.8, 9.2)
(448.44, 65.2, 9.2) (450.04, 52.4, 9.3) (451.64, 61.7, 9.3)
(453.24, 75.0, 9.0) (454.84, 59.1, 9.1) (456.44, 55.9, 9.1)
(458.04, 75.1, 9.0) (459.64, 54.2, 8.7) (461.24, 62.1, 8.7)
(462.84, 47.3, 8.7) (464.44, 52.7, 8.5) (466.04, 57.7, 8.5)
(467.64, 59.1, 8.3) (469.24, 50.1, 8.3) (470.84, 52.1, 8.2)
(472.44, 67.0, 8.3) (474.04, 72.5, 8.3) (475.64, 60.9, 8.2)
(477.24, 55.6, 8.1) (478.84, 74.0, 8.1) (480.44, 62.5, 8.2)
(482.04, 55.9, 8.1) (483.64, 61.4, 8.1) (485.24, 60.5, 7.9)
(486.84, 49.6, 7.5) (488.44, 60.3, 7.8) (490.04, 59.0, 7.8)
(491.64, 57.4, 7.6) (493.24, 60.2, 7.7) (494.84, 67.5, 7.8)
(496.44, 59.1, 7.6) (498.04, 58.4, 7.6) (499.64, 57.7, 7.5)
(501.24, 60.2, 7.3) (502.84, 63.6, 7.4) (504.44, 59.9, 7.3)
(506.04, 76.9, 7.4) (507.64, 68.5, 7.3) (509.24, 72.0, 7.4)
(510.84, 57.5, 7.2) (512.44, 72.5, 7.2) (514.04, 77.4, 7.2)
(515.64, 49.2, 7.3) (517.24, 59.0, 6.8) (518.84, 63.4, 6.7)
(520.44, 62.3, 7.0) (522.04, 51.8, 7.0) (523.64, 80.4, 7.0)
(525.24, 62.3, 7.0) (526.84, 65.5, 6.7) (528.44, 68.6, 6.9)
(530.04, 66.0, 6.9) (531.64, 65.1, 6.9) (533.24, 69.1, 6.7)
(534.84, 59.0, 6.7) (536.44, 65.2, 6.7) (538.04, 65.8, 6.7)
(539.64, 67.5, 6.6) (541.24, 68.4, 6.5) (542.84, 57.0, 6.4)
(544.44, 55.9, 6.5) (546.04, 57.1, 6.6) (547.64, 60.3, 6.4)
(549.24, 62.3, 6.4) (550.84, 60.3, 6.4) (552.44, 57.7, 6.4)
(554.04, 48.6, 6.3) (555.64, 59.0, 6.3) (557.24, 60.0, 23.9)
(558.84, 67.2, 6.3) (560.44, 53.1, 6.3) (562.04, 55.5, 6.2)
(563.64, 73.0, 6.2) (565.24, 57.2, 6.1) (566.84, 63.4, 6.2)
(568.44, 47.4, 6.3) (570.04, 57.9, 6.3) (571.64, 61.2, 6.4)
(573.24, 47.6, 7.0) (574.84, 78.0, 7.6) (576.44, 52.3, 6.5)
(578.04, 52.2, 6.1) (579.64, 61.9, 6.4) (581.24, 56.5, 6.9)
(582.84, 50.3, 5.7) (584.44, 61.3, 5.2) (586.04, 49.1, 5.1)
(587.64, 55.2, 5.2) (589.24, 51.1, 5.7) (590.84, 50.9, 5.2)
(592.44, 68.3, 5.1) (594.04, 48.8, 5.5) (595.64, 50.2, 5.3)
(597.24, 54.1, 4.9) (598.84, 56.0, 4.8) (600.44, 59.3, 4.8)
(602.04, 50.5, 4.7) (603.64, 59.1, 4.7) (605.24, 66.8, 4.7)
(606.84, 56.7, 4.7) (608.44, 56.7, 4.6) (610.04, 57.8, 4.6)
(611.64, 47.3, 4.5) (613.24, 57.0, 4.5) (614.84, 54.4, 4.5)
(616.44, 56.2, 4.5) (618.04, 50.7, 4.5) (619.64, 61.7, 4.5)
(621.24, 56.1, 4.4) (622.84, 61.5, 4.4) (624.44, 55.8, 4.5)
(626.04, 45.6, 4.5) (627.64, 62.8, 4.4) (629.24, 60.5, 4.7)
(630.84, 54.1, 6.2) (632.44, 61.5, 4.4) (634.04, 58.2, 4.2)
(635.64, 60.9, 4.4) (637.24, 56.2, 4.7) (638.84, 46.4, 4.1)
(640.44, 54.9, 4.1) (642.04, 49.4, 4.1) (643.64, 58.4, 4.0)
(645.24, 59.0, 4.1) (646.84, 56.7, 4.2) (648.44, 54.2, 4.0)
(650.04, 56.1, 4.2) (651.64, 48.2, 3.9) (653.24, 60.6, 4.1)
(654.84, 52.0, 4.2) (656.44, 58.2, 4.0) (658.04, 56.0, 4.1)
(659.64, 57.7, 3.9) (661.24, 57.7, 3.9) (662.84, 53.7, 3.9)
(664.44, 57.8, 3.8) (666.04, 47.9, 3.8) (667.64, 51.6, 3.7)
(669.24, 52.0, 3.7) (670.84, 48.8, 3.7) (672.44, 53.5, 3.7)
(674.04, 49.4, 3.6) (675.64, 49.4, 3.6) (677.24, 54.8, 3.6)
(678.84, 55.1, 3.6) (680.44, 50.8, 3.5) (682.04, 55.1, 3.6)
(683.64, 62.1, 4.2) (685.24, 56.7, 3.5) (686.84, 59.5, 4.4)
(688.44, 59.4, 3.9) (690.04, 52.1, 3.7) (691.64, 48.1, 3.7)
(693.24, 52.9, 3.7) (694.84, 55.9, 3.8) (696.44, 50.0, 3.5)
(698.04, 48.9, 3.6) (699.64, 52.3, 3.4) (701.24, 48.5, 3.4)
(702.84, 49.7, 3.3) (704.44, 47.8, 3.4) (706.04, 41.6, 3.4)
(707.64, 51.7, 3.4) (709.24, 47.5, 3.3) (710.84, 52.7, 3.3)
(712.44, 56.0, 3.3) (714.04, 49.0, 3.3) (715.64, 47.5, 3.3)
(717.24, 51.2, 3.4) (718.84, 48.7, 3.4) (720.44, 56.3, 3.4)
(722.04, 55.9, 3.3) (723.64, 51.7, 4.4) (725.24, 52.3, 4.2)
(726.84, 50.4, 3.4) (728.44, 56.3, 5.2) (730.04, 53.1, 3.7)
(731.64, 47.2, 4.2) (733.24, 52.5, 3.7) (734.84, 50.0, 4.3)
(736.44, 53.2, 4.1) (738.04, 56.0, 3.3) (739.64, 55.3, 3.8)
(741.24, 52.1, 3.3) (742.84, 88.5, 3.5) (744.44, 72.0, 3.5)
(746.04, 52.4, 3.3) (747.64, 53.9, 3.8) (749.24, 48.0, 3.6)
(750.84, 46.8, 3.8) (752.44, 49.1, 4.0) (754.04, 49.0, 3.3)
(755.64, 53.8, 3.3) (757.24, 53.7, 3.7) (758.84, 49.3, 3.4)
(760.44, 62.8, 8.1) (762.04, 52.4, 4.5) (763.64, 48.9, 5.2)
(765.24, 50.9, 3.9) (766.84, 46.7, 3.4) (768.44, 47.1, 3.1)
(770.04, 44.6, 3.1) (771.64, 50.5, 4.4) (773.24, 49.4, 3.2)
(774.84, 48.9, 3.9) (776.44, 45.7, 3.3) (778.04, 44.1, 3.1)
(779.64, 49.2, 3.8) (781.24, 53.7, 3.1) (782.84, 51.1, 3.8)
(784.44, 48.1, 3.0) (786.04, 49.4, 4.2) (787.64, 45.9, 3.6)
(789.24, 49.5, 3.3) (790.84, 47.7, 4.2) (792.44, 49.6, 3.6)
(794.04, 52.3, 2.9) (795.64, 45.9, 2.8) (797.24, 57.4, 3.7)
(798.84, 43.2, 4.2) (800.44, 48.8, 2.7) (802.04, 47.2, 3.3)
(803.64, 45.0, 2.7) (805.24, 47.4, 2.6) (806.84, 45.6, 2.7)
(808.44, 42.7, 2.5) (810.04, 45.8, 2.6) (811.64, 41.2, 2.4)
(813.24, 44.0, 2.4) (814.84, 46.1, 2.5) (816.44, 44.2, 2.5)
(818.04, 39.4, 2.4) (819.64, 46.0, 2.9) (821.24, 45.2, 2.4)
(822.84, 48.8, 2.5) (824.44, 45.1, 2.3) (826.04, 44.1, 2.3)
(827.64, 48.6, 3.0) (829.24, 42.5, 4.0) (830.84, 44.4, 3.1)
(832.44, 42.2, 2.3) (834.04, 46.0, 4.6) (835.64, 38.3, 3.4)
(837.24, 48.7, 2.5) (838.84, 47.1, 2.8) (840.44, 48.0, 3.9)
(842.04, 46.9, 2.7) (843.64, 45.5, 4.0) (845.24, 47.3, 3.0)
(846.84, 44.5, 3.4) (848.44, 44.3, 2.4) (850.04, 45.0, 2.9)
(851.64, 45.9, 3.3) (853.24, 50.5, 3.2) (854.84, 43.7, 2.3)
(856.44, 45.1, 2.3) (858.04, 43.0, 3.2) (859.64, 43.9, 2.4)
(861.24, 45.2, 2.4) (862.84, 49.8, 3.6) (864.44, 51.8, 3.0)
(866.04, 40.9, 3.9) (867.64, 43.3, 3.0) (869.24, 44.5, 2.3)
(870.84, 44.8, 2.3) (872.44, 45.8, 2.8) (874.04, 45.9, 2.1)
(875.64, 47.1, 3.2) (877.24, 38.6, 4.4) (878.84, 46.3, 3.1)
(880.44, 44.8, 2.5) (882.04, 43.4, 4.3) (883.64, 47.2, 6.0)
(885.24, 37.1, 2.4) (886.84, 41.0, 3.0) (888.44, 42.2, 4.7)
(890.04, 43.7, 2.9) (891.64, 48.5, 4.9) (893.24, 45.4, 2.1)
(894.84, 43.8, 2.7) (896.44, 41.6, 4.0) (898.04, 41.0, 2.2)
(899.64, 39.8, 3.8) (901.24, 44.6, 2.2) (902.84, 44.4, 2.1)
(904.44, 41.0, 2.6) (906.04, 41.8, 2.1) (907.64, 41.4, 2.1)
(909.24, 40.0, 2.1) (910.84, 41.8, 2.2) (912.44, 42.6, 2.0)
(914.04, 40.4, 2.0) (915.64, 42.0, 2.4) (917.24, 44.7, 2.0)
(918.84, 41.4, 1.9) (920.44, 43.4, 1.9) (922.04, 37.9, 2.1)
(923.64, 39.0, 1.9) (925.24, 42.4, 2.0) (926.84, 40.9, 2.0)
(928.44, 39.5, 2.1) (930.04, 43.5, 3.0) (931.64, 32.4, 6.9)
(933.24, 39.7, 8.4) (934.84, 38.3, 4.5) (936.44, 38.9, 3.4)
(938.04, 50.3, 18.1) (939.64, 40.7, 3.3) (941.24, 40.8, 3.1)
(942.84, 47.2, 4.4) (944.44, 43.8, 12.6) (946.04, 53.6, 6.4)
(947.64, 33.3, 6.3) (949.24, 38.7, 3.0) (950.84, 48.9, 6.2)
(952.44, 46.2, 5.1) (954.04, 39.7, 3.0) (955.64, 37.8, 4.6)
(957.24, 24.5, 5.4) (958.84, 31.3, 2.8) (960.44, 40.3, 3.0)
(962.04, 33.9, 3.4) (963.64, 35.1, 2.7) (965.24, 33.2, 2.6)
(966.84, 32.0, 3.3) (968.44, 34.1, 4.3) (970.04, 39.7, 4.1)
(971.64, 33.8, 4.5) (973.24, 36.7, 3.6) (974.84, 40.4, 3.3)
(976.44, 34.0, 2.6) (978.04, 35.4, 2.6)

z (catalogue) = 0.13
